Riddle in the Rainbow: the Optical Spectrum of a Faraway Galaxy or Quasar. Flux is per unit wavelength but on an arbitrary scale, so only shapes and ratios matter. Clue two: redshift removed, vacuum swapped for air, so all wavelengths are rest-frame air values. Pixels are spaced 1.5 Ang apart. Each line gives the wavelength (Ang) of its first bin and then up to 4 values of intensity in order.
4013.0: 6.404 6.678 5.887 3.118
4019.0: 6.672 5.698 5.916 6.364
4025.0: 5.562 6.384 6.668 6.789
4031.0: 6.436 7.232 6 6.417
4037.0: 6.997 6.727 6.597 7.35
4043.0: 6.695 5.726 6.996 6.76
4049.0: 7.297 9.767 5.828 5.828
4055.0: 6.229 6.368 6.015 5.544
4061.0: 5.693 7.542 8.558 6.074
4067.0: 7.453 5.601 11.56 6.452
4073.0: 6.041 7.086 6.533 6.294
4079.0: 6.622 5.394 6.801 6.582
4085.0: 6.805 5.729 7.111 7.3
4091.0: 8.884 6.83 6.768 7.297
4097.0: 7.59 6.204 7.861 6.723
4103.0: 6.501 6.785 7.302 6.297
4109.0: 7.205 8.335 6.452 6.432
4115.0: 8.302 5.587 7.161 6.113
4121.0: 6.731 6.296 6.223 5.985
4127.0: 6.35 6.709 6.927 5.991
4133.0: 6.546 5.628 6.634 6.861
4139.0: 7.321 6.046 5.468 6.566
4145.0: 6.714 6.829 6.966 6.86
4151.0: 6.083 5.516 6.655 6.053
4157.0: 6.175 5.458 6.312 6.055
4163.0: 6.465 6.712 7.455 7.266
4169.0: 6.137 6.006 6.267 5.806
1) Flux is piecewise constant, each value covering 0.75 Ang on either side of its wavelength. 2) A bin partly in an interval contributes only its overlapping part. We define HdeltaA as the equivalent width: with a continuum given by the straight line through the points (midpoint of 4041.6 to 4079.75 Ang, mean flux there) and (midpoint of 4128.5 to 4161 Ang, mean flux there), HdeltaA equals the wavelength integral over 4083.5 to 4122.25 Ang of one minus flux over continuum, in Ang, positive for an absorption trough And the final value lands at -2.10 Ang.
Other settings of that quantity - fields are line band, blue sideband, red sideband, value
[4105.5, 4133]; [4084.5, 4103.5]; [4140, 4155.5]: 0.2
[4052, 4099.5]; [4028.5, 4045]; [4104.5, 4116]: 0.8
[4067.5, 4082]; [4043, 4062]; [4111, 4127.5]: -0.7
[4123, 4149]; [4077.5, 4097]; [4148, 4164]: -0.3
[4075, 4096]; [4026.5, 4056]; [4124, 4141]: -0.6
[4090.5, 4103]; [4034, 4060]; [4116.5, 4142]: -1.3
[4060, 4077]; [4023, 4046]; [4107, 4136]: -1.4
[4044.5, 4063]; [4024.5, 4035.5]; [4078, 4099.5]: 0.0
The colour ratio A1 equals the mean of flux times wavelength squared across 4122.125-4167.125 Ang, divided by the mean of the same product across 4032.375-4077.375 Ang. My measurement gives 0.98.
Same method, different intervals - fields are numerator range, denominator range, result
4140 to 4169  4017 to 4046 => 1.07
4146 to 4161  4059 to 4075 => 0.92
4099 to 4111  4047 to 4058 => 1.07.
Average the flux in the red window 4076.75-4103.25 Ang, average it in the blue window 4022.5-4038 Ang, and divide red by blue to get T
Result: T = 1.1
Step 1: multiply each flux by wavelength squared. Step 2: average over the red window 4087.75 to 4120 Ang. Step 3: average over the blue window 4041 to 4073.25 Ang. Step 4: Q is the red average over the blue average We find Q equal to 1.0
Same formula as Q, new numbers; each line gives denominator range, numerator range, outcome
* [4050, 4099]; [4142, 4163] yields 0.96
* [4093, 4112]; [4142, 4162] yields 0.92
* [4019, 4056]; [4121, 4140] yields 1.03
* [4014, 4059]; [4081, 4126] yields 1.10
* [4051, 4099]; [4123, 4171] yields 0.98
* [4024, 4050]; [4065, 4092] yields 1.06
